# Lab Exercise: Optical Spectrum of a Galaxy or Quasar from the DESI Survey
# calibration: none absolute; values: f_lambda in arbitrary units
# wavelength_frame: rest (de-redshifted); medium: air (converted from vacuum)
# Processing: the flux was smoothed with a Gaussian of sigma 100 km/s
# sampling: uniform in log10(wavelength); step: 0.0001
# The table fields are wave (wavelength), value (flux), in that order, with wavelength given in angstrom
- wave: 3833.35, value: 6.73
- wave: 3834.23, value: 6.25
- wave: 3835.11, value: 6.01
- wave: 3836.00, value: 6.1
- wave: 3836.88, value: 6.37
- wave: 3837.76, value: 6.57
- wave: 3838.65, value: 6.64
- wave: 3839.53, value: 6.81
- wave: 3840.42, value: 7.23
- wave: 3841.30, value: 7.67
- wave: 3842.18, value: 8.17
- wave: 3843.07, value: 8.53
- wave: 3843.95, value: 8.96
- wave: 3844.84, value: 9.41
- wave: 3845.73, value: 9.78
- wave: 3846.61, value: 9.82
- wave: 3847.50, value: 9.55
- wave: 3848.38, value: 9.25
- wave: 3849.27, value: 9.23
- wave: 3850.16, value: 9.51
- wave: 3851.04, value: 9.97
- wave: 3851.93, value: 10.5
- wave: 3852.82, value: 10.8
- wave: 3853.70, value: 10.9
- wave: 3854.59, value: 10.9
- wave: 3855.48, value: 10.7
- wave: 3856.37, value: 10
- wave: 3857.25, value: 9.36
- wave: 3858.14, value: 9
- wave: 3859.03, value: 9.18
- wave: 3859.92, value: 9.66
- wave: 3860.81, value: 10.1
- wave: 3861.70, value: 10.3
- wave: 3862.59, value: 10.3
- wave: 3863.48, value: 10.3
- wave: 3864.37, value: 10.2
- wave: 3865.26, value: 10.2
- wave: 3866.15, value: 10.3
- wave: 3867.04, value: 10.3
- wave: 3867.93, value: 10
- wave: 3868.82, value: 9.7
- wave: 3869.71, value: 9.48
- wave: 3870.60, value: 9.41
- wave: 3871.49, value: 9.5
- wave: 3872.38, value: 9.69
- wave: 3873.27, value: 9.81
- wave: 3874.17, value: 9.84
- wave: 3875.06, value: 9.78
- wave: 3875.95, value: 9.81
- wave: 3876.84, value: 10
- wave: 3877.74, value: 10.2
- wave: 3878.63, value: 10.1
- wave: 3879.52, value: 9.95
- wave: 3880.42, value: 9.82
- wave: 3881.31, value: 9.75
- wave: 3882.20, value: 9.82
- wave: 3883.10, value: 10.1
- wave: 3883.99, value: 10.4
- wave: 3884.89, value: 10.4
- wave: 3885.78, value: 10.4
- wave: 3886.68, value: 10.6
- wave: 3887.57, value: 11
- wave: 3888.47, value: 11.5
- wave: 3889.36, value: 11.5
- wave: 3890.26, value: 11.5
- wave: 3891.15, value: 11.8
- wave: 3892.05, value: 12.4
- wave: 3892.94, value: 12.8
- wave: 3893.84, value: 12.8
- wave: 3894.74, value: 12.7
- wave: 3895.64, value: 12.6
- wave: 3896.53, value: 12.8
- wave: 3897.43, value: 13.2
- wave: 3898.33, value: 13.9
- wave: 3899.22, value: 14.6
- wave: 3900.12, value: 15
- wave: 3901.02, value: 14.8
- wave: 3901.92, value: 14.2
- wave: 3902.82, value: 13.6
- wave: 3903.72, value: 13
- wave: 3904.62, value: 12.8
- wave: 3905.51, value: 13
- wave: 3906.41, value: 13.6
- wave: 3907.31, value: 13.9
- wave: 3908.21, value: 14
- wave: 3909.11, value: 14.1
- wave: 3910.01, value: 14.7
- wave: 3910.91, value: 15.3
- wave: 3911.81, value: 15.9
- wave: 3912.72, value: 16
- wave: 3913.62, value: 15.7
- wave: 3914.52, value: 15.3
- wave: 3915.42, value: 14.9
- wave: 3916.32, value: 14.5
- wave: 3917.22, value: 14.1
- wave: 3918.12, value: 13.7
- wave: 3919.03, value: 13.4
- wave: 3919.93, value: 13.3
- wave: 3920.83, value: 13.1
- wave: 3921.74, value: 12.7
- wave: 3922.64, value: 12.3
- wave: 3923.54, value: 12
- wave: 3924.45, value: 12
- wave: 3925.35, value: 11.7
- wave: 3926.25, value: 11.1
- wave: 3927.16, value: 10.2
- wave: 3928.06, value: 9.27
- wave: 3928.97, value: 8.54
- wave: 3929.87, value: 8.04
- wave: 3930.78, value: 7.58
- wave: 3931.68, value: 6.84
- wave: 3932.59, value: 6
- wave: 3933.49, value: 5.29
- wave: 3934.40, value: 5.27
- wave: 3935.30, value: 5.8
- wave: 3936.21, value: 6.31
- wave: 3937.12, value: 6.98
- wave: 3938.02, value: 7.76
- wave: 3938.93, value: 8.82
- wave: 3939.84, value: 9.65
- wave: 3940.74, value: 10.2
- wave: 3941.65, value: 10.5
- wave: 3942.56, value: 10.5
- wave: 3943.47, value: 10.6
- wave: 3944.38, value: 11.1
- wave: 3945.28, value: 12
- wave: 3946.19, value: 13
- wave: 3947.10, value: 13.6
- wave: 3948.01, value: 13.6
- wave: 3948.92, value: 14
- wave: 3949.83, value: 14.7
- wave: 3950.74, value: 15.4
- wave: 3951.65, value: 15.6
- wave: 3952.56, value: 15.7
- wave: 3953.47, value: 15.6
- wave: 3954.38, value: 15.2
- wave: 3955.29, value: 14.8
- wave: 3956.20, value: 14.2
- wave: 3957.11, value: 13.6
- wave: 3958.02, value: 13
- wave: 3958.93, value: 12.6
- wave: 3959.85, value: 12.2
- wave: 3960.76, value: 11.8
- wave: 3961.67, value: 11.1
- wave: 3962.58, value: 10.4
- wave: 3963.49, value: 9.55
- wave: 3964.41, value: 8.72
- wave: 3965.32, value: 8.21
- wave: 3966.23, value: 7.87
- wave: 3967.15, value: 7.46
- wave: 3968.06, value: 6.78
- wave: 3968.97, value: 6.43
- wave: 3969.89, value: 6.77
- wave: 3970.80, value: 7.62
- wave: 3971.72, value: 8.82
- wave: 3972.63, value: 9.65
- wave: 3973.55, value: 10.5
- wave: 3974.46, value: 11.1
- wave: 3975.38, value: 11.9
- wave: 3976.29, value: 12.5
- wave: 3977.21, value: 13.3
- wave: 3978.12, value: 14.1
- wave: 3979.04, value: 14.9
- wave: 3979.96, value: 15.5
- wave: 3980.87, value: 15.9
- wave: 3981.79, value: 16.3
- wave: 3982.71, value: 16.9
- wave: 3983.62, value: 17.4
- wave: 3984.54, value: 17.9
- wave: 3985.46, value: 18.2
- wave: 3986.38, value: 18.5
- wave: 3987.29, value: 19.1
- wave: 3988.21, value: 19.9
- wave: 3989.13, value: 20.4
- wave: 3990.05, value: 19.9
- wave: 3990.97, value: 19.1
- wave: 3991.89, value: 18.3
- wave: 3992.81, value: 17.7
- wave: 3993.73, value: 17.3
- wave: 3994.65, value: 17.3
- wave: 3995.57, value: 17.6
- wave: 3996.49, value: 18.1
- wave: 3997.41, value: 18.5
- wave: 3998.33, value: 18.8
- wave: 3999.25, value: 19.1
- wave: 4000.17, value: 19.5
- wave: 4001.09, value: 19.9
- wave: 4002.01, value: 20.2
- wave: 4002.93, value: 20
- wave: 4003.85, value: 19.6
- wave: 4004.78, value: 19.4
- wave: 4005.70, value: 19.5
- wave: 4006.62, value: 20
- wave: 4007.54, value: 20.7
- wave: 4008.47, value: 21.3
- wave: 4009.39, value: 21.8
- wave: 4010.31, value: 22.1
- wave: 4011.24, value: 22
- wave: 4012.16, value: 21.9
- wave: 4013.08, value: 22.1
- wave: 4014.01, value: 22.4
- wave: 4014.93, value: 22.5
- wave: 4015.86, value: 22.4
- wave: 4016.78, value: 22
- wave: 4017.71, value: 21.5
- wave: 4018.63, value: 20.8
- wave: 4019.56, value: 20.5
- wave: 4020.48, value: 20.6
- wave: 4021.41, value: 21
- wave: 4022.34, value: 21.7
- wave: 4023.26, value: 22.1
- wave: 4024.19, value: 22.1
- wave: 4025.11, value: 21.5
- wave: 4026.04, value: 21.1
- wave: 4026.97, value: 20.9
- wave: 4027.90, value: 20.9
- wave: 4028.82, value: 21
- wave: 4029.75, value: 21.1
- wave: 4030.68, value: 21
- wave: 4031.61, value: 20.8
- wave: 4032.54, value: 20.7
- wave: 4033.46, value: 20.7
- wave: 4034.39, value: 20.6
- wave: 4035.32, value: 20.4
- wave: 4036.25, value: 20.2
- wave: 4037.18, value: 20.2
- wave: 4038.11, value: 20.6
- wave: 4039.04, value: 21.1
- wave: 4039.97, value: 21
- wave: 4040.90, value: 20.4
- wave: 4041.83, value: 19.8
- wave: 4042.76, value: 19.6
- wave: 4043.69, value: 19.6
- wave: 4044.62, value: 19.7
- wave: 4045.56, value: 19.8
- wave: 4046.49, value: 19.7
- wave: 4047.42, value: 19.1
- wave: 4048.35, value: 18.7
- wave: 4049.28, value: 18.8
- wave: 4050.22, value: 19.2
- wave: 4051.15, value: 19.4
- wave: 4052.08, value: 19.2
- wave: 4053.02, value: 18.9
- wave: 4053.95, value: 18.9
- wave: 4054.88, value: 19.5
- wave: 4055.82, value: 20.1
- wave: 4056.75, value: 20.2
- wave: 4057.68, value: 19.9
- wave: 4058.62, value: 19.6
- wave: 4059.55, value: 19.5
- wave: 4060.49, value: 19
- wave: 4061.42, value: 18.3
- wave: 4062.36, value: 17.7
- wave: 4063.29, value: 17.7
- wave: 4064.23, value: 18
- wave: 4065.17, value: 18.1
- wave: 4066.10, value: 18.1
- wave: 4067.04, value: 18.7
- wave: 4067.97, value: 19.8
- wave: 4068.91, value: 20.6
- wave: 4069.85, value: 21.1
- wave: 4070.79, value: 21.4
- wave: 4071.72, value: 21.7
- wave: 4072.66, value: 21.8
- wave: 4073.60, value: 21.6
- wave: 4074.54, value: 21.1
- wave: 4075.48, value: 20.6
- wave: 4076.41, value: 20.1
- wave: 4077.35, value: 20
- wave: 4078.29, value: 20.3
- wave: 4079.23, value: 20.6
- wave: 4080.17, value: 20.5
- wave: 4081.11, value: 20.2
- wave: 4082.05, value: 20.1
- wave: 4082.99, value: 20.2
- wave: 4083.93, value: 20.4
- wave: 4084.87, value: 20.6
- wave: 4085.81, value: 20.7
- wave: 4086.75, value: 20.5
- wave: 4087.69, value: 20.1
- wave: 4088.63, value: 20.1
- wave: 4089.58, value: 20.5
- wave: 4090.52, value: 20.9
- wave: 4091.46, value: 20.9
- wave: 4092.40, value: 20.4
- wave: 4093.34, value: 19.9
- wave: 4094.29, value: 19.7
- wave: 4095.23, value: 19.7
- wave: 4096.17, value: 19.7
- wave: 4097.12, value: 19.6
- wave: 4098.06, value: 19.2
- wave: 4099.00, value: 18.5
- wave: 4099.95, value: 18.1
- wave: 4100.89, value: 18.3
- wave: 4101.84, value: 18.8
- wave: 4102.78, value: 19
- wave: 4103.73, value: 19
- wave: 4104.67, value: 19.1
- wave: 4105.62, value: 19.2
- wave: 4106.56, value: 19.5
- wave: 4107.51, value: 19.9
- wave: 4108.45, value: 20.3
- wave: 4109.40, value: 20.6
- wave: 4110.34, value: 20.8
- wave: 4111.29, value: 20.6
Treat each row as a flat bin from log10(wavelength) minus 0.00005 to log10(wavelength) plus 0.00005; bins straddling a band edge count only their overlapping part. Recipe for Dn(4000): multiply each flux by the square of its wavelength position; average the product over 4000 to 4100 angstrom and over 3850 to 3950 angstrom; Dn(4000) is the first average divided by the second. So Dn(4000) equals 1.95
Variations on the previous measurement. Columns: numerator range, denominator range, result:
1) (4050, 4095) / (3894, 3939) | 1.81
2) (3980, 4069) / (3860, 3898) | 2.00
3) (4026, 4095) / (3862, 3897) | 2.07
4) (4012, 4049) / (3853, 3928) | 1.89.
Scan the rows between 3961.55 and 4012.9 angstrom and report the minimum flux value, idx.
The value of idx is 6.43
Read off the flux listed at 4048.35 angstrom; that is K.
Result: 18.7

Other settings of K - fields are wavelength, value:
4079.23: 20.6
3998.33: 18.8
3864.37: 10.2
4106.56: 19.5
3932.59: 6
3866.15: 10.3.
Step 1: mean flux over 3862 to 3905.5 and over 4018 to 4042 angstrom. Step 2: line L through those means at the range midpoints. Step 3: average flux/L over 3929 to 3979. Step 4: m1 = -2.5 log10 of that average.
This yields 0.442 mag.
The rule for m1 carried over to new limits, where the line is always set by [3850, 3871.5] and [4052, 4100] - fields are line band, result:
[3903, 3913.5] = -0.17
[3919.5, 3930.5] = 0.17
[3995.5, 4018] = -0.22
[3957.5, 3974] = 0.49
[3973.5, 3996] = -0.06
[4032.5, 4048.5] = -0.11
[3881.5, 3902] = -0.06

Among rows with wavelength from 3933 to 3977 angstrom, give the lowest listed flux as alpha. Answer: 5.27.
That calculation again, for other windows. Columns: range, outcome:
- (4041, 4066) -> 17.7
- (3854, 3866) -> 9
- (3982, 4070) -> 16.9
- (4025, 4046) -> 19.6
